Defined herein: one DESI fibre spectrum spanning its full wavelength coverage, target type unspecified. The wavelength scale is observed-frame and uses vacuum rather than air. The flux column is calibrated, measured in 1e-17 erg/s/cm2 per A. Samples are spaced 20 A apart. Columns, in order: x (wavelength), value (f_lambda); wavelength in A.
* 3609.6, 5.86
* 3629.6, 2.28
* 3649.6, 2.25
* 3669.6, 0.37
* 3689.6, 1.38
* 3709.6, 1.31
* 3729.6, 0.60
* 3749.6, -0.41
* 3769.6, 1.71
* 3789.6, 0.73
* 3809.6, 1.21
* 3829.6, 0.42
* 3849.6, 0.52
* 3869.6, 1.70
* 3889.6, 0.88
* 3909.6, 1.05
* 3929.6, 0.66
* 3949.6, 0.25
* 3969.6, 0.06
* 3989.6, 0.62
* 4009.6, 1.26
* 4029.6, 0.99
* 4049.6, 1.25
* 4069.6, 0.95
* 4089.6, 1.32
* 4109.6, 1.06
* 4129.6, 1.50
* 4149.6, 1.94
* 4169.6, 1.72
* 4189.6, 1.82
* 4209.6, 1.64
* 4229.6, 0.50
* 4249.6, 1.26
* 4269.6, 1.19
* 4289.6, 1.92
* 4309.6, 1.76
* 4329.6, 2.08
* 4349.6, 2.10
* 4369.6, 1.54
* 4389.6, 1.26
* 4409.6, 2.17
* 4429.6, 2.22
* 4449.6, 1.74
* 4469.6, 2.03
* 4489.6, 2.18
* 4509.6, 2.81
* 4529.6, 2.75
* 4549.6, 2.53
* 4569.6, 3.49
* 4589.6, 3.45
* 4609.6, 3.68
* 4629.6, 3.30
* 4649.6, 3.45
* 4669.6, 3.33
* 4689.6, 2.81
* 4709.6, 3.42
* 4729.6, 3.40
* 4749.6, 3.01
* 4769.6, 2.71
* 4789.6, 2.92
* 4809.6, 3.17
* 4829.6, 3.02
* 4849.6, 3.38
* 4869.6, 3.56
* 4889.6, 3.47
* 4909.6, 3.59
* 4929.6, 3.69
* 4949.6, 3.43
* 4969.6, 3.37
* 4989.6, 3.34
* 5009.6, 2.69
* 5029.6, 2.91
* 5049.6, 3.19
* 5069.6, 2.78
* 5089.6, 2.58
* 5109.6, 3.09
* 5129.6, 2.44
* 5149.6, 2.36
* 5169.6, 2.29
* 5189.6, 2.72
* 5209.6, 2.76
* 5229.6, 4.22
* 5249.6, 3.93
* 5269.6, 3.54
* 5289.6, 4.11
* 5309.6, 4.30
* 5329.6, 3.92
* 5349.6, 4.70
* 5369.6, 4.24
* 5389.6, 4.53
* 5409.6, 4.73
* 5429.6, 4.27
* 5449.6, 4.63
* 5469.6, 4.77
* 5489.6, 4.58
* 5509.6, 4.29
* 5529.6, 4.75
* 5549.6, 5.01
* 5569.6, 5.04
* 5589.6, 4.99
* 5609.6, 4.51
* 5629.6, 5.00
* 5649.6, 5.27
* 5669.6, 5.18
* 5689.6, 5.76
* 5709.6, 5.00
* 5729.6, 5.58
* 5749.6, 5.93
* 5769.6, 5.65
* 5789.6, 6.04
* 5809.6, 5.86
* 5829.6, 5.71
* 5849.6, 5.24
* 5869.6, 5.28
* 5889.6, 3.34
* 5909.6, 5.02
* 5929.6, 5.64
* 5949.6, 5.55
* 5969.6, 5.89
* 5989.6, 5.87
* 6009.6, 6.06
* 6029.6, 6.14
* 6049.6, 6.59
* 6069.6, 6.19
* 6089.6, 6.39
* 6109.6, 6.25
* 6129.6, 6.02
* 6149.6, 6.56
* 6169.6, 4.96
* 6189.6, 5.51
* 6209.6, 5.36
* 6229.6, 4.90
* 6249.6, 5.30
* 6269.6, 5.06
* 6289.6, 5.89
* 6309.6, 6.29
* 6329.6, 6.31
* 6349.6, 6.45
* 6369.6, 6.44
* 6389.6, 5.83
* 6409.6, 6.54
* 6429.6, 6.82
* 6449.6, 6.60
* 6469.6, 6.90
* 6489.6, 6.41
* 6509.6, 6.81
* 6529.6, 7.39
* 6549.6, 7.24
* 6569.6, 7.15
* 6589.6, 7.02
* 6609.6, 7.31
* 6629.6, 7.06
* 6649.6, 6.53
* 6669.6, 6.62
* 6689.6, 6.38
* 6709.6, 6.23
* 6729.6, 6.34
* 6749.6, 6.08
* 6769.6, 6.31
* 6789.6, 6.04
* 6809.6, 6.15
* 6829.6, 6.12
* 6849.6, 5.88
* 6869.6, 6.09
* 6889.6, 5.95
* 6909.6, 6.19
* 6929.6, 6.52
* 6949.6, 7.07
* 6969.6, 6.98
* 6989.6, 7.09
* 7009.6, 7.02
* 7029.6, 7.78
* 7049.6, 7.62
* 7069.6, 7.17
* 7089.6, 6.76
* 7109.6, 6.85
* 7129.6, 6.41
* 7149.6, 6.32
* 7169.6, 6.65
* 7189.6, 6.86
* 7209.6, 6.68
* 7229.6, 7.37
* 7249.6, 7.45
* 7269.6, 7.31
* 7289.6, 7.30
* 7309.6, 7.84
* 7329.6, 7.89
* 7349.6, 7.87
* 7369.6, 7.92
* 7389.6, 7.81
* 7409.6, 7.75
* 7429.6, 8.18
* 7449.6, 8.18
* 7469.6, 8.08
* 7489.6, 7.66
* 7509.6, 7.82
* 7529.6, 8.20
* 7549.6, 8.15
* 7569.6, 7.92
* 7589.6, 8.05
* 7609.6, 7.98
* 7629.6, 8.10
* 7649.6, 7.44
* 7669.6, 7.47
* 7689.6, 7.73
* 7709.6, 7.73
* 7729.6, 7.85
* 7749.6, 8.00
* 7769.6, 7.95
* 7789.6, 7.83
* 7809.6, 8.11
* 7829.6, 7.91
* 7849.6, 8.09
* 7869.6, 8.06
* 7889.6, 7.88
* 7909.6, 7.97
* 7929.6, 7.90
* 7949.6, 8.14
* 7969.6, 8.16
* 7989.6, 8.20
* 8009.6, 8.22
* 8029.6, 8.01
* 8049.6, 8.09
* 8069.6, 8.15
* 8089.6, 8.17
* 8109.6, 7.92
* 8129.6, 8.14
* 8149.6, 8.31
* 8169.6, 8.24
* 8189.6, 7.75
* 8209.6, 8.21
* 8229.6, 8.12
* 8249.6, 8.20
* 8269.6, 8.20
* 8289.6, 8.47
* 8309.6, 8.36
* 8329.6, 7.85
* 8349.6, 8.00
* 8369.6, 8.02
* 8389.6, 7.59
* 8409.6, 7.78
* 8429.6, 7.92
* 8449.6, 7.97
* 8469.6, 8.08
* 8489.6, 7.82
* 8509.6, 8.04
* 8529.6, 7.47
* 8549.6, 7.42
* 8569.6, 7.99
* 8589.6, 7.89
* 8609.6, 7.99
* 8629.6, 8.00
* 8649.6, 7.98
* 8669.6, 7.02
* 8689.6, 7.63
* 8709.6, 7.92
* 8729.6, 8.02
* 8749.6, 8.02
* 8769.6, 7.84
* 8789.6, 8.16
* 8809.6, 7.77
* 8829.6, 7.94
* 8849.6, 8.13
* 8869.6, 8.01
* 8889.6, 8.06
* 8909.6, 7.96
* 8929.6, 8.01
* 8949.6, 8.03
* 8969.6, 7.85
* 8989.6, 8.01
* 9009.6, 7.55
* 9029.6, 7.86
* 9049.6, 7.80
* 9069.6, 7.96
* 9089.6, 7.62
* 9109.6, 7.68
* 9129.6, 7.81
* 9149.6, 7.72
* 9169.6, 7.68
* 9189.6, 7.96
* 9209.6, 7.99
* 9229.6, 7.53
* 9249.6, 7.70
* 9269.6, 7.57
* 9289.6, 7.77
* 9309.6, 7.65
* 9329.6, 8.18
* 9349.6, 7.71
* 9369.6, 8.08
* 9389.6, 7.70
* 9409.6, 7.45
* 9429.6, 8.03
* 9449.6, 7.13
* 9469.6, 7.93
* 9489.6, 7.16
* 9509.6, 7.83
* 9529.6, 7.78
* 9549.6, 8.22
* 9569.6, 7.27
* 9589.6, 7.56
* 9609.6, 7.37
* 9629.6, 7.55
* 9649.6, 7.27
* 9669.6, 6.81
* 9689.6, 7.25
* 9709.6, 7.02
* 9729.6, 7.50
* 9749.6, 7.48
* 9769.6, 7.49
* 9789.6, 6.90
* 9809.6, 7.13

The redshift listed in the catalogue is 0.000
